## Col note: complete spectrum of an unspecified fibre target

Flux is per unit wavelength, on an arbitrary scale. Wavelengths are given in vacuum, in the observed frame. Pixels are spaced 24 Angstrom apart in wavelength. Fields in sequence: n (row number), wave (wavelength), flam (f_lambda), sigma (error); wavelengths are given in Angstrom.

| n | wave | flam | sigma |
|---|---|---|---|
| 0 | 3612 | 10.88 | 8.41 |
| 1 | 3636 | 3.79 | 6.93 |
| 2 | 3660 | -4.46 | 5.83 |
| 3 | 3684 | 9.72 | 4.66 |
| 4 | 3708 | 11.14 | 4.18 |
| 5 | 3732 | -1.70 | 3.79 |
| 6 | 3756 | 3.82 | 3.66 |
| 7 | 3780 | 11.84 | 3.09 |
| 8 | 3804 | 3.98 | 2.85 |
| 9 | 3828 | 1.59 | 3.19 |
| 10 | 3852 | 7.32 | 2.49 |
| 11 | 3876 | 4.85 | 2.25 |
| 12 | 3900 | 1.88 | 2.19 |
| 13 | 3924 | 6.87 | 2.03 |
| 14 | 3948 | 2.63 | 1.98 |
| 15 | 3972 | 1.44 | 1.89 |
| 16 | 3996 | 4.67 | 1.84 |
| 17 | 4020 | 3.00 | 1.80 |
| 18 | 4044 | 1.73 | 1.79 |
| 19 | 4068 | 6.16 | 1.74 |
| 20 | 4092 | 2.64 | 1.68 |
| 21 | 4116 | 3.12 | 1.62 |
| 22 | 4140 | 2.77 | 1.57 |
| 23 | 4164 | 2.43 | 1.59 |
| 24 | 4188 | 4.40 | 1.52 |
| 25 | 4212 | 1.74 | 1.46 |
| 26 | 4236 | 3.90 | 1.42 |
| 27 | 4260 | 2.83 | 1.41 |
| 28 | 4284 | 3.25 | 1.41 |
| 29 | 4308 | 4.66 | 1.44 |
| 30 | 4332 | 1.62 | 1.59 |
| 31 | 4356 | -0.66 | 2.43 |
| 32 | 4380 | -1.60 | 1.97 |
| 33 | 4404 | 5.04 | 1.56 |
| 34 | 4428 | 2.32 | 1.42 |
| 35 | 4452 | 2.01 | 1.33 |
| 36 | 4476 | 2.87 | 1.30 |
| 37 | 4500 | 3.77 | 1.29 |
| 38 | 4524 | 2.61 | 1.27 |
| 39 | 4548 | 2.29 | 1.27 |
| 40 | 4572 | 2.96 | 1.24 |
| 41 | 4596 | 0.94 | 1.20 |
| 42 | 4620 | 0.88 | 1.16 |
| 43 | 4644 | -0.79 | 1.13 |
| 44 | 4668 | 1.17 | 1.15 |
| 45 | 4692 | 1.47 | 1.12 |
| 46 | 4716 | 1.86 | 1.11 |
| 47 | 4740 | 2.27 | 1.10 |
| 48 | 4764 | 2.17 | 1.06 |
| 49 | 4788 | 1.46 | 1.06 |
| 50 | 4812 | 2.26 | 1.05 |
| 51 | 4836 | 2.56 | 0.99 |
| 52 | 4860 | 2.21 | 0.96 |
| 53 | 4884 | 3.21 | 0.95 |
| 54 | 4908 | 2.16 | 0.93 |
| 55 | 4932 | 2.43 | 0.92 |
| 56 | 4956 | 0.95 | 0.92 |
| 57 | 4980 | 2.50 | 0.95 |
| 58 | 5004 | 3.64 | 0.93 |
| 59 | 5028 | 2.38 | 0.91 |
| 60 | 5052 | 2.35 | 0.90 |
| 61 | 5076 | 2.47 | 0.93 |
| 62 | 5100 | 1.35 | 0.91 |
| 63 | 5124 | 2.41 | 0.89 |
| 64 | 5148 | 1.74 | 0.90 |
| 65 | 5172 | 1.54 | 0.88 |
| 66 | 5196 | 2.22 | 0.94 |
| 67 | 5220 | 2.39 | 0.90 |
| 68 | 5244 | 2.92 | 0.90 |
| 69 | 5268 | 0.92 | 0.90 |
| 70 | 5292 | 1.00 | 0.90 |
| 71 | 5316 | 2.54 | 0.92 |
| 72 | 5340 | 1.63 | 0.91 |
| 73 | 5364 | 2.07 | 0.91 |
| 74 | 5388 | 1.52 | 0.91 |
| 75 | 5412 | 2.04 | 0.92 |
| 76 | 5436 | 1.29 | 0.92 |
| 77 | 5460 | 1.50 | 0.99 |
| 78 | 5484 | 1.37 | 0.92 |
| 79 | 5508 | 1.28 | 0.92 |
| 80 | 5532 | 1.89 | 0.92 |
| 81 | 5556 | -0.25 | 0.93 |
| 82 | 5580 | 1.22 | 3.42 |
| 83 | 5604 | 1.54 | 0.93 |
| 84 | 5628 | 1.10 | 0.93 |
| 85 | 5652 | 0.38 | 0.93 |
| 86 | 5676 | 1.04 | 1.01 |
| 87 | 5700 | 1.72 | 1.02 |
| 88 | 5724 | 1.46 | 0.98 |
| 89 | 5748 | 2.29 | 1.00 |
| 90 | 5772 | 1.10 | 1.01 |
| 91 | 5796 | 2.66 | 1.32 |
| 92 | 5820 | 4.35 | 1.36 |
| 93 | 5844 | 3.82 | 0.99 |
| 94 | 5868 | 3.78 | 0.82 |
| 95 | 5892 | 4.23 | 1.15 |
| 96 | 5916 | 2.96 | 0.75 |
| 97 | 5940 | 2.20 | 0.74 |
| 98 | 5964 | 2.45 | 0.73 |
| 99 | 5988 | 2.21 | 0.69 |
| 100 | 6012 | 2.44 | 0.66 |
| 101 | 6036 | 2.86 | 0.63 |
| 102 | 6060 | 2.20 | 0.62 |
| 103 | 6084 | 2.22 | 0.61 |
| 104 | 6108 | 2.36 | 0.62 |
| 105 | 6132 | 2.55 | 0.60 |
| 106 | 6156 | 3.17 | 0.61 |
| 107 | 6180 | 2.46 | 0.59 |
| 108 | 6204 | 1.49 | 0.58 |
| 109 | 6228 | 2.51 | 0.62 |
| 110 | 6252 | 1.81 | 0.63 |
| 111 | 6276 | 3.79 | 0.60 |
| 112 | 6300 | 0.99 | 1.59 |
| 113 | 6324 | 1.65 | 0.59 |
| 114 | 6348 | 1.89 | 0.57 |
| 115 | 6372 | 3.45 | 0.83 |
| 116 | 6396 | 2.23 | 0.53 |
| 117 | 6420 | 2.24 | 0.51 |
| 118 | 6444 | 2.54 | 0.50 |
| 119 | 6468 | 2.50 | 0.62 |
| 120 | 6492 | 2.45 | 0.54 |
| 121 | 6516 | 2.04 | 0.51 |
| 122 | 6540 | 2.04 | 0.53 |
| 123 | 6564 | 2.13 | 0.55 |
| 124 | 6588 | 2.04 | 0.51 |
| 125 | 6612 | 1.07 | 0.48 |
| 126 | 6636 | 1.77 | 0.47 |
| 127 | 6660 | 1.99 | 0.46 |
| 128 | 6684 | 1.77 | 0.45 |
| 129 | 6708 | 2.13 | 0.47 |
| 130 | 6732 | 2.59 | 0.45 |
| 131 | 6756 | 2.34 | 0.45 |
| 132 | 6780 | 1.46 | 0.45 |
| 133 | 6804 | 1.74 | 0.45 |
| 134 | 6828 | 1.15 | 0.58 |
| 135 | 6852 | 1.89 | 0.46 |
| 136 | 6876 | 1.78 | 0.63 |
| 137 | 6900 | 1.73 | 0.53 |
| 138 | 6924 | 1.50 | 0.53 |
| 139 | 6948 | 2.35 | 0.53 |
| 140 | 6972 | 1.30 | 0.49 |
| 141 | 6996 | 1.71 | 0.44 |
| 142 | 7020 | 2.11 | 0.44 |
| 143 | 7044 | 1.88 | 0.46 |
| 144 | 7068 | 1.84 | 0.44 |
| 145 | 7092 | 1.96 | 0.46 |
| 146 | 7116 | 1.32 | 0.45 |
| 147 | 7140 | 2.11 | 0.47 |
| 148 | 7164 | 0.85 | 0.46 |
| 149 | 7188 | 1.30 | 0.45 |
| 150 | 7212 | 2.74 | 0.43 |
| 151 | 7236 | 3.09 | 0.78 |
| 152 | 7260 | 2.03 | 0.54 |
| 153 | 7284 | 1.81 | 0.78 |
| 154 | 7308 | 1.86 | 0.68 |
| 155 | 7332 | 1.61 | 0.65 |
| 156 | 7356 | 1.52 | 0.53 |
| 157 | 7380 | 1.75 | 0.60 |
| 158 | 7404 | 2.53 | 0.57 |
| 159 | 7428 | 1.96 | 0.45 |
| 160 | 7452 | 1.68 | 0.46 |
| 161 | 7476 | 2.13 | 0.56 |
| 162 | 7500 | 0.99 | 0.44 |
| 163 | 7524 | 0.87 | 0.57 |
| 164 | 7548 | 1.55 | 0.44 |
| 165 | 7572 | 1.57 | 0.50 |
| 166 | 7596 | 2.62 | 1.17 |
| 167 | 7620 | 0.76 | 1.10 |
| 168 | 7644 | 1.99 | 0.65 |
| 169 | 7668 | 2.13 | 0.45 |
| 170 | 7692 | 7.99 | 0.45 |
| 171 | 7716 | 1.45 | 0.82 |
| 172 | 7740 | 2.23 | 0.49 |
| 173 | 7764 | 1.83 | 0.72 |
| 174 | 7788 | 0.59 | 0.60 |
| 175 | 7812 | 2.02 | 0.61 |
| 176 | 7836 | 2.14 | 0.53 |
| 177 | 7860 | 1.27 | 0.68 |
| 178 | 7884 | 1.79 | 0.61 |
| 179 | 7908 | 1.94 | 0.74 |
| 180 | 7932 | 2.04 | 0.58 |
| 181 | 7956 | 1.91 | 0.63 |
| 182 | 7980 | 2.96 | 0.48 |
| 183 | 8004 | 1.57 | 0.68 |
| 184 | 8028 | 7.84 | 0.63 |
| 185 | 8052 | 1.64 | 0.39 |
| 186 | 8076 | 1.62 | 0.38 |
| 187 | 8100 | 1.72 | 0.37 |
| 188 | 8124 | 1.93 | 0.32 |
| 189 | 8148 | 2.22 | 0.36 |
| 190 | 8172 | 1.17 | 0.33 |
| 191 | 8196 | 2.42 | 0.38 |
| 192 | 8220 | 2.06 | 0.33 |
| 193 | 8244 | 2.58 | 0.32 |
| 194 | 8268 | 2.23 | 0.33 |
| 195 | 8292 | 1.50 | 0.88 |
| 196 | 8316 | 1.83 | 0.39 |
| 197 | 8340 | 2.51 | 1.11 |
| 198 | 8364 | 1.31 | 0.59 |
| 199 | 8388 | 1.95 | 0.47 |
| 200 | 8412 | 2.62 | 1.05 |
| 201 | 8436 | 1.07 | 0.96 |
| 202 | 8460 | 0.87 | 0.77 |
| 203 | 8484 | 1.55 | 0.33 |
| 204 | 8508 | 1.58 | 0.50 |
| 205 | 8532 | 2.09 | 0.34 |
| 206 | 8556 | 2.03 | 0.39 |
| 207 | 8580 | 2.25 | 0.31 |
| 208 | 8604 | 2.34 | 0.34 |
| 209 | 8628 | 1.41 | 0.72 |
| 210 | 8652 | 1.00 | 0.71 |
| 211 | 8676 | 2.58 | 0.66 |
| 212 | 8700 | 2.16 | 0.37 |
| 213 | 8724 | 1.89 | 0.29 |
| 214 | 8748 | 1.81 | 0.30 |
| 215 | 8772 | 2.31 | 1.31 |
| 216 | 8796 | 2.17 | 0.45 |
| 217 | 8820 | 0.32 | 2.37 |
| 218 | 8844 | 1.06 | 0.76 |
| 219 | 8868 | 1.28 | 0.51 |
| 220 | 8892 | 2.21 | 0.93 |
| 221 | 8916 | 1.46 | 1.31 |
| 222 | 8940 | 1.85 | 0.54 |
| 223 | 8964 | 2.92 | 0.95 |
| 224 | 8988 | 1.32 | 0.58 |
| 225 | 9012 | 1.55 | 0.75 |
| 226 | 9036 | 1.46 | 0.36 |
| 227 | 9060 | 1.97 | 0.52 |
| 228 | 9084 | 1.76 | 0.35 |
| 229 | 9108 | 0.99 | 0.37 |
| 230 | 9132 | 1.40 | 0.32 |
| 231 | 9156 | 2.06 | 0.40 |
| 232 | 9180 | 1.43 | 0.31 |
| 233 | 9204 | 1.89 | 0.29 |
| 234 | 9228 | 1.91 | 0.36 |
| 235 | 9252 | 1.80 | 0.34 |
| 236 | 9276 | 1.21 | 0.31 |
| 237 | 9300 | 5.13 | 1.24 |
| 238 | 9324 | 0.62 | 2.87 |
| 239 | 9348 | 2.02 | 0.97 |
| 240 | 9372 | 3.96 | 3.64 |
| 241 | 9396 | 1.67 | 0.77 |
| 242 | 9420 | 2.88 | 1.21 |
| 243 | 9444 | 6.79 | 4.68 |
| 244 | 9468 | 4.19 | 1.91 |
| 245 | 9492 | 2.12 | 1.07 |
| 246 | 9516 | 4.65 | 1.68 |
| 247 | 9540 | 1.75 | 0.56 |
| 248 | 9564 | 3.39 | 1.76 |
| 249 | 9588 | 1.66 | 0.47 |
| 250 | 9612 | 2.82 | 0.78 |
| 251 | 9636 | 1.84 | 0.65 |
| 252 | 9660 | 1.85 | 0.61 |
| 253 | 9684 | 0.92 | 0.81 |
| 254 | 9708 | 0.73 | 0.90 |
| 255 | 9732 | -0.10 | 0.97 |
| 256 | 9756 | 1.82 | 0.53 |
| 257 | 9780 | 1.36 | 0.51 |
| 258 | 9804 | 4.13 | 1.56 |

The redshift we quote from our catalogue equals 1.06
